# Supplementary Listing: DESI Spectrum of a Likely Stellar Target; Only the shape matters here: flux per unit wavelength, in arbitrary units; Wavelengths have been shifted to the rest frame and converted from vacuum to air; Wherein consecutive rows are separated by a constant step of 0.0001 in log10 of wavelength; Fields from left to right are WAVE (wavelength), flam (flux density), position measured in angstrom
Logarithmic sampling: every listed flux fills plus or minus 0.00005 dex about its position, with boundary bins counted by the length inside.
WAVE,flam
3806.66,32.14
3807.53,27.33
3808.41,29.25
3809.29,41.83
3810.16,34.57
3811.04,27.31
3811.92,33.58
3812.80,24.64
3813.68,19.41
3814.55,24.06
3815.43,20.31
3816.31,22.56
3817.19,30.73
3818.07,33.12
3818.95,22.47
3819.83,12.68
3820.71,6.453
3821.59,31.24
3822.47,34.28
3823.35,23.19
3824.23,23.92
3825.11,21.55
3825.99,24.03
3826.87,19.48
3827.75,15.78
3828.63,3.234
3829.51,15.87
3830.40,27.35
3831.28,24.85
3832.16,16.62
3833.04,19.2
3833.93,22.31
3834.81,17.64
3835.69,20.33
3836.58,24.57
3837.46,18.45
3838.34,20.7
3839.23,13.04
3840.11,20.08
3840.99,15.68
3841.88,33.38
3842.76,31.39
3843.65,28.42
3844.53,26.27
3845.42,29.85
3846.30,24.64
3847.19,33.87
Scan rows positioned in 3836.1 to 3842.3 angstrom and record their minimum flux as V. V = 13.04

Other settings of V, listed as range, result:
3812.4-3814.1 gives 19.41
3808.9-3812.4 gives 27.31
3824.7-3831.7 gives 3.234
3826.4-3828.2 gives 15.78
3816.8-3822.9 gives 6.453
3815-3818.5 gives 20.31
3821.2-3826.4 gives 21.55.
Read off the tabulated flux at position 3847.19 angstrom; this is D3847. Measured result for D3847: 33.87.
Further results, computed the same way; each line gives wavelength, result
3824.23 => 23.92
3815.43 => 20.31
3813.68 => 19.41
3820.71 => 6.453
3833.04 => 19.2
